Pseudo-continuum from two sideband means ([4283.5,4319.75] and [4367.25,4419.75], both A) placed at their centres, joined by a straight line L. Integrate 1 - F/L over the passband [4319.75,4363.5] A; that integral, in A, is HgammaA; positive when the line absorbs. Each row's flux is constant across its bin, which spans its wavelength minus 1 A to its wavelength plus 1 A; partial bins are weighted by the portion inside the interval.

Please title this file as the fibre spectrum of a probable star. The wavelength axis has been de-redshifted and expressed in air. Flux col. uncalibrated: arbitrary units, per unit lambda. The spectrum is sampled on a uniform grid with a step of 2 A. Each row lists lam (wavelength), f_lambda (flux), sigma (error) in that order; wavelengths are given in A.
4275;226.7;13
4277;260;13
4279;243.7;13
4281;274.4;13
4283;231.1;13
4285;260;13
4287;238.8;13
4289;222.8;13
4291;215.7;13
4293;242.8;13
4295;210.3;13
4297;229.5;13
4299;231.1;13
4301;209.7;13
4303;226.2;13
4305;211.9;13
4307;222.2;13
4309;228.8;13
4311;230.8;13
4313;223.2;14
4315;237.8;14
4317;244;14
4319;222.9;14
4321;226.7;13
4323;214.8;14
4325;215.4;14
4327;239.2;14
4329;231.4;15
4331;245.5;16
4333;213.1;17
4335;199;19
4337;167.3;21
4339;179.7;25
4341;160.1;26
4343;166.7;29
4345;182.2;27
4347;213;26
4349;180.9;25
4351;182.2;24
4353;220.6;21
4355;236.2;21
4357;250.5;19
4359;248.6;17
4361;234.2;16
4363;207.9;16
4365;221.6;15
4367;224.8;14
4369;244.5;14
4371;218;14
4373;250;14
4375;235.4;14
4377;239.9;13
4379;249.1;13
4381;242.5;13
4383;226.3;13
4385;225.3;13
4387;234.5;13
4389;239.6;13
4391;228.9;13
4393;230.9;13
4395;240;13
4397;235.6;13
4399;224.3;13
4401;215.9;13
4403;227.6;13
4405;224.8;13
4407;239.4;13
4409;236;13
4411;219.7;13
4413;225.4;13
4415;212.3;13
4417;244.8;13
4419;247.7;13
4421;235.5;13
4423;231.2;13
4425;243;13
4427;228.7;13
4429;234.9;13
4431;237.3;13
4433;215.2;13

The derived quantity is 3.9 A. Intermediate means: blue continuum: 228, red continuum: 233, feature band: 210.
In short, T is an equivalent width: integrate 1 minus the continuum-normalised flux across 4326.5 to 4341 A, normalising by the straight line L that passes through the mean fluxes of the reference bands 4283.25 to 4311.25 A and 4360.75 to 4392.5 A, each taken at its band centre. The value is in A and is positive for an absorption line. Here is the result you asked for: 1.5 A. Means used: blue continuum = 227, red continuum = 233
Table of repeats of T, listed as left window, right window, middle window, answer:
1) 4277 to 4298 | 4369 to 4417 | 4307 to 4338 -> 1.8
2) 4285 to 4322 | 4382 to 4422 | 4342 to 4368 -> 1.8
